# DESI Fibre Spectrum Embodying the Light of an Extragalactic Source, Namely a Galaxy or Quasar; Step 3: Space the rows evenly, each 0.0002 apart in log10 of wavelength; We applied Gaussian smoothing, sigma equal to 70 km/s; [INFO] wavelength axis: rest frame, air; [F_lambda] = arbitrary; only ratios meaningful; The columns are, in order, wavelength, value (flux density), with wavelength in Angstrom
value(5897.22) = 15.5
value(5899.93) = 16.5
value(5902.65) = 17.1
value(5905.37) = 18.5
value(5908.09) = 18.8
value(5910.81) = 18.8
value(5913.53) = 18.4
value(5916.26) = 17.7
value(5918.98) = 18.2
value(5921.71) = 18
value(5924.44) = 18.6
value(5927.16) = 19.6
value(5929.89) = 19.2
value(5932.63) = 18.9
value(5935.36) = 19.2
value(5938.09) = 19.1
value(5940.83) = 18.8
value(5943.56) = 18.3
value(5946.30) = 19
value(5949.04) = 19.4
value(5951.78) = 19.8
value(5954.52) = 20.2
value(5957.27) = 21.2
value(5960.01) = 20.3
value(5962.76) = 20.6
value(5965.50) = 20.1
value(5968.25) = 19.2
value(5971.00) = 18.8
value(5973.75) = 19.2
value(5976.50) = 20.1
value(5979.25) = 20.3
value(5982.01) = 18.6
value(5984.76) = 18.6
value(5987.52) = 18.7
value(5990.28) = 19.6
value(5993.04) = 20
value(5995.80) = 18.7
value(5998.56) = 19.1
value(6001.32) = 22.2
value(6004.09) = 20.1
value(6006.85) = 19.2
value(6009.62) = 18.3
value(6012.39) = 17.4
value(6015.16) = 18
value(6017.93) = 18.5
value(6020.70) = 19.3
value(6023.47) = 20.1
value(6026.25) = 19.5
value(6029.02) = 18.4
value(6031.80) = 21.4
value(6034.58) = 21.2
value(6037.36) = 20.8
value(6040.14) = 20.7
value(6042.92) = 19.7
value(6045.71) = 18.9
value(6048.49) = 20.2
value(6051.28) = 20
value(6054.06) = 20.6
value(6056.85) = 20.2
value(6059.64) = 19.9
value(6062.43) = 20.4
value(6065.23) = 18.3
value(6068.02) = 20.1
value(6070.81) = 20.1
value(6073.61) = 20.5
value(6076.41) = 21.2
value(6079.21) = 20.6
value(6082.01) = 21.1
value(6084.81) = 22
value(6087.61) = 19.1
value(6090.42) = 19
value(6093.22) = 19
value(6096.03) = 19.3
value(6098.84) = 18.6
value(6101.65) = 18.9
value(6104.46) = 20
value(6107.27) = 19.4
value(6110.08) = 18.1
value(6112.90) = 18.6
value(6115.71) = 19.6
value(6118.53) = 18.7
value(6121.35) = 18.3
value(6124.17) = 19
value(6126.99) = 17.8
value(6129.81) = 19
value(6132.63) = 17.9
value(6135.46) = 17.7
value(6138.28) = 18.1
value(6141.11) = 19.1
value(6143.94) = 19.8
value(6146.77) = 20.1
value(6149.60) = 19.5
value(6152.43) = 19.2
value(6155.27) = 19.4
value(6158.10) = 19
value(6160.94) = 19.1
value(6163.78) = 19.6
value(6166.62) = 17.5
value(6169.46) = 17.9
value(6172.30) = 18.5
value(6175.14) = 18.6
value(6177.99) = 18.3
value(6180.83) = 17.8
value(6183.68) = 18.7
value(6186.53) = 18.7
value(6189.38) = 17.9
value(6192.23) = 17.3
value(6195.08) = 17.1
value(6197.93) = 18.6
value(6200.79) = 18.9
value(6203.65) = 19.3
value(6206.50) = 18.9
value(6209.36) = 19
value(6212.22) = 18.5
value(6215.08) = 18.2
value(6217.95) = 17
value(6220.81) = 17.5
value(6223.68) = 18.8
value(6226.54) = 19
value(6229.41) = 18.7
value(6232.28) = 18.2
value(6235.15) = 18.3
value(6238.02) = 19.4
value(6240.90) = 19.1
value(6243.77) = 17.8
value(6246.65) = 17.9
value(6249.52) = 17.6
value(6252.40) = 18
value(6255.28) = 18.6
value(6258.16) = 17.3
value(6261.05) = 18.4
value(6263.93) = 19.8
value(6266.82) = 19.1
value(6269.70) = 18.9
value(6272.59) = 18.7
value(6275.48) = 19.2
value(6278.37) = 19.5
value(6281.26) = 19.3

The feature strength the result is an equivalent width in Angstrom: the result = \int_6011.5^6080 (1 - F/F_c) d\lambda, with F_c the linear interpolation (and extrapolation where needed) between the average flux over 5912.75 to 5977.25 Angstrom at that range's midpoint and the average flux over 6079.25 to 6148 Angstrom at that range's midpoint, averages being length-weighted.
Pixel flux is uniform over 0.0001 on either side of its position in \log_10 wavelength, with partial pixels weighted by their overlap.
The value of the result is -2.4 Angstrom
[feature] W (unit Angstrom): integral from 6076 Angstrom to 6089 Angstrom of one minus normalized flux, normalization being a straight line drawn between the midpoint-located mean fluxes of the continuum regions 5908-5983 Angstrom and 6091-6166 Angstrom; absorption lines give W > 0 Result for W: -1.2 Angstrom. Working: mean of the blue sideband 19.2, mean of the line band 20.8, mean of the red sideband 18.9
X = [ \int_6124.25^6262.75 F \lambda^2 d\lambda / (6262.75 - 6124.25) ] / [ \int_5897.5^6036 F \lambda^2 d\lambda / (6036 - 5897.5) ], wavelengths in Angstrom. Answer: 1.04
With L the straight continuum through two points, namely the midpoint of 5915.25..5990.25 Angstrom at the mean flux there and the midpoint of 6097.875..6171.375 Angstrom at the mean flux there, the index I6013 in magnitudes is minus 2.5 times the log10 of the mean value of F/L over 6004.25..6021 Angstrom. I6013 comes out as 0.035 mag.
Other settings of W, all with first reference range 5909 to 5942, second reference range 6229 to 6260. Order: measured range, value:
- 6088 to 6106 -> -0.7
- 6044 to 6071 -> -2.0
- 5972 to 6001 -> -1.2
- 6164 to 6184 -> 0.1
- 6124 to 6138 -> 0.2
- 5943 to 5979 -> -2.1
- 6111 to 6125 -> -0.3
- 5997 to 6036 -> -1.9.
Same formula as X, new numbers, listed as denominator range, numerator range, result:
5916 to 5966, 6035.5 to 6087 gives 1.09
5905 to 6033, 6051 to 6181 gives 1.05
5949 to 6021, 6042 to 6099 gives 1.06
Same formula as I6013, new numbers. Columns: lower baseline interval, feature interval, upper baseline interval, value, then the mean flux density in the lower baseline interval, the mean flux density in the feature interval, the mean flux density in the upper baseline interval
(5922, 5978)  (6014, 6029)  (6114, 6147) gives 0.01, 19.5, 19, 18.7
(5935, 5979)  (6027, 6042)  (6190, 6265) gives -0.07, 19.6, 20.4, 18.3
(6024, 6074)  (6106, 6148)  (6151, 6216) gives 0.02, 20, 18.7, 18.5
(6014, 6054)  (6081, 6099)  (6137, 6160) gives -0.01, 19.8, 19.8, 19.3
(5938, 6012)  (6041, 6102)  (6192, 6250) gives -0.05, 19.5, 19.9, 18.4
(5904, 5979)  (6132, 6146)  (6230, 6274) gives 0.01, 19.2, 18.6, 18.5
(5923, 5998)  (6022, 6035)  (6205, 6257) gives -0.05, 19.4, 20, 18.4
